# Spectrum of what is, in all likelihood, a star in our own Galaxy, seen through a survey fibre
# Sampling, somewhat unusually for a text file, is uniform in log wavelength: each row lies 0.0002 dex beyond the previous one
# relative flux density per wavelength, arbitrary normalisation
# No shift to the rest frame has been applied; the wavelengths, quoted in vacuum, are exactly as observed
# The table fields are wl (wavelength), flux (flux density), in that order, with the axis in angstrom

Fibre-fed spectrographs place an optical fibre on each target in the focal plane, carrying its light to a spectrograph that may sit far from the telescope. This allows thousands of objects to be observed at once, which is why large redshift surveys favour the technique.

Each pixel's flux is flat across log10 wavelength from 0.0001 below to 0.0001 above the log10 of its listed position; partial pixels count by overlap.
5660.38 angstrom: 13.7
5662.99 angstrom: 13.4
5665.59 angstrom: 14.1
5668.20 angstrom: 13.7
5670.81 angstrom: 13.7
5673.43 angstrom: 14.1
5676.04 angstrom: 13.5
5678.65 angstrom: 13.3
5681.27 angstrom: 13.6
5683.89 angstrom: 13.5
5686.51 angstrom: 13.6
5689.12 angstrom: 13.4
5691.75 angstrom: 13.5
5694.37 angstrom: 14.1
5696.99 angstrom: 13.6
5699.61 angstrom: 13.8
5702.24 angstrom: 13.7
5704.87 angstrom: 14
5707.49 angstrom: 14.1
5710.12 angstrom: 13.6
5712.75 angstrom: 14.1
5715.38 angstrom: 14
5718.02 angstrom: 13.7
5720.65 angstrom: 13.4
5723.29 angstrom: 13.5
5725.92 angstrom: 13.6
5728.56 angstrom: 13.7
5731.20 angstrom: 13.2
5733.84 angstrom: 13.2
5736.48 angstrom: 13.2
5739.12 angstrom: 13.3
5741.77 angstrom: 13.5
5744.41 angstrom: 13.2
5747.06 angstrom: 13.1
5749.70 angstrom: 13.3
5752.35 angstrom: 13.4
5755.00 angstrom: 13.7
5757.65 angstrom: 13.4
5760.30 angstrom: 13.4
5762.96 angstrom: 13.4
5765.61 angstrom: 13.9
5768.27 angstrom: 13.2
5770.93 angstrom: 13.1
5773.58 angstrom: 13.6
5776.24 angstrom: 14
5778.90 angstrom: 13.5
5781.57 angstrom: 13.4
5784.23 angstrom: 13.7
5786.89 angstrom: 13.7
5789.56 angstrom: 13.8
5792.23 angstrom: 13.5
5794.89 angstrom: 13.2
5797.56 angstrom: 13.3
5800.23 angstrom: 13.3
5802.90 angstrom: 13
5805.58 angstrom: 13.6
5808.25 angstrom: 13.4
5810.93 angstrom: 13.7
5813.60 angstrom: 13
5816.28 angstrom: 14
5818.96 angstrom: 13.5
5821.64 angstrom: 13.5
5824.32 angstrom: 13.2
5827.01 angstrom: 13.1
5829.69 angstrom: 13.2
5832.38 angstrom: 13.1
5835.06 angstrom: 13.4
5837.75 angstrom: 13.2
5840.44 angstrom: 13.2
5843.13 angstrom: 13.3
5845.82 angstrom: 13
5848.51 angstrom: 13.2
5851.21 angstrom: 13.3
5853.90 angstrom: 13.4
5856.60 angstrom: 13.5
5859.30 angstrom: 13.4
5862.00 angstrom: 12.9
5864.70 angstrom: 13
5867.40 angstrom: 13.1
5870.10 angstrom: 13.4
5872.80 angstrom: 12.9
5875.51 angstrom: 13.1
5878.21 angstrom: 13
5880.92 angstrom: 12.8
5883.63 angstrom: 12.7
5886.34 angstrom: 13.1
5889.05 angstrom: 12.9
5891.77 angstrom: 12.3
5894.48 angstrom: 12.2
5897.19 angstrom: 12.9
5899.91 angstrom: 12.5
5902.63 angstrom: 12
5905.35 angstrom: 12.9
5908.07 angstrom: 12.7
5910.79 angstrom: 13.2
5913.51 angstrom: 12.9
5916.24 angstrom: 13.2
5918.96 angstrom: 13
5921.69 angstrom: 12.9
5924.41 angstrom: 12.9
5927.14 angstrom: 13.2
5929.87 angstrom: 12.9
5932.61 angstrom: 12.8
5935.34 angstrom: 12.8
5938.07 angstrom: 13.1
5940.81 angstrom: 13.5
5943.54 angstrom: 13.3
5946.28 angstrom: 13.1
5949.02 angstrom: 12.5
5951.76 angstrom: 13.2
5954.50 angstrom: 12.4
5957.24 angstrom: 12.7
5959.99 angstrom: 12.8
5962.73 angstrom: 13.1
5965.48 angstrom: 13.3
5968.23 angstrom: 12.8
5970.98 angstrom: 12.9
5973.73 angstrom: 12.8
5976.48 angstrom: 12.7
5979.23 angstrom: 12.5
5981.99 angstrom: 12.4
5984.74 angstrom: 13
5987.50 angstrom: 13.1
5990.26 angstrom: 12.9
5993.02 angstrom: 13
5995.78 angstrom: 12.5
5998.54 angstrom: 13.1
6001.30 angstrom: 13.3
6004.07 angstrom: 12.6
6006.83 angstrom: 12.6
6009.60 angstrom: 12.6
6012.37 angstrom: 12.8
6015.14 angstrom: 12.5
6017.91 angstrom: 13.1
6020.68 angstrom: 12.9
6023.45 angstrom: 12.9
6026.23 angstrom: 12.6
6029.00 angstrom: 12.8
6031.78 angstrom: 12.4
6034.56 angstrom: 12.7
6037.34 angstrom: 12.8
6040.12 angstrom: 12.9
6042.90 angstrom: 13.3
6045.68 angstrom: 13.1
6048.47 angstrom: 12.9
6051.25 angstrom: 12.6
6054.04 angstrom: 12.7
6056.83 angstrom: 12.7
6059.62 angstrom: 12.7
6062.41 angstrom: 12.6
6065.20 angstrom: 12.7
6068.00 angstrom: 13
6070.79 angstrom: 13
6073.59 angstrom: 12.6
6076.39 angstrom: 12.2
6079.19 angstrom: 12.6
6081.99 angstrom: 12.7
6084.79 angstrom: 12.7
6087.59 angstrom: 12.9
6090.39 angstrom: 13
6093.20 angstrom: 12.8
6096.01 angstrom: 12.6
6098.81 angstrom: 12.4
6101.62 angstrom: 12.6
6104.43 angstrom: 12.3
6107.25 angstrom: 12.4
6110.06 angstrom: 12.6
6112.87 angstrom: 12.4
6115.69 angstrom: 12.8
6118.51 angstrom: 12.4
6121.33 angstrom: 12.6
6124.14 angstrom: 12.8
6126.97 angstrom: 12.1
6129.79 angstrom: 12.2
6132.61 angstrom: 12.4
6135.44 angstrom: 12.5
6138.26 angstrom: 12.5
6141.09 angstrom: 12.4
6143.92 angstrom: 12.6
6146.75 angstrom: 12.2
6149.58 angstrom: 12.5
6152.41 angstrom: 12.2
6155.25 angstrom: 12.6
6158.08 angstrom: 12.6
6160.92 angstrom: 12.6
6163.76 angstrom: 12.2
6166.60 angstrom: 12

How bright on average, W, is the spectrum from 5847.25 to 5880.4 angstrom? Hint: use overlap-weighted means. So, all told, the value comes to 13.2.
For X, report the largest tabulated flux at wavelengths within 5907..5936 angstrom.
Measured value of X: 13.2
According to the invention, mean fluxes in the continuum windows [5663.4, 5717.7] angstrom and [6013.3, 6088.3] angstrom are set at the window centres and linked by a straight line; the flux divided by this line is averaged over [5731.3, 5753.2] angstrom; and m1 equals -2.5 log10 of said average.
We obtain 0.027 mag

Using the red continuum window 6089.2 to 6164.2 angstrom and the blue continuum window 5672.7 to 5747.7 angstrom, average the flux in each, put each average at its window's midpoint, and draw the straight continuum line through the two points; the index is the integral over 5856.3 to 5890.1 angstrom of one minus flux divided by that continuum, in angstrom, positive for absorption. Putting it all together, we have 0.3 angstrom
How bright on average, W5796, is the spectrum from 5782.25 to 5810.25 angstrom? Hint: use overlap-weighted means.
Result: 13.5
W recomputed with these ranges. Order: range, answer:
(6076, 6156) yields 12.5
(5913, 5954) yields 13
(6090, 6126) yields 12.6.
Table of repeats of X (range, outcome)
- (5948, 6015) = 13.3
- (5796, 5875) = 14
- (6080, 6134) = 13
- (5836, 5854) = 13.4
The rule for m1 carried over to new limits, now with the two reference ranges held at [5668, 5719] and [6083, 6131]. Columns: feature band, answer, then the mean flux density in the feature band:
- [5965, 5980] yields 0.01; 12.8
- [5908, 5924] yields 0.01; 13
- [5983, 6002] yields -0.01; 13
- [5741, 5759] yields 0.02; 13.4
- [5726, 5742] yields 0.02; 13.4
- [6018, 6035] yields 0.00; 12.7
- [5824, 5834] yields 0.02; 13.2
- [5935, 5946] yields -0.01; 13.2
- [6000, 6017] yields 0.01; 12.7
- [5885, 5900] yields 0.04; 12.7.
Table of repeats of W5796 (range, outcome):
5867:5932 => 12.9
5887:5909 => 12.6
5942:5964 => 12.9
